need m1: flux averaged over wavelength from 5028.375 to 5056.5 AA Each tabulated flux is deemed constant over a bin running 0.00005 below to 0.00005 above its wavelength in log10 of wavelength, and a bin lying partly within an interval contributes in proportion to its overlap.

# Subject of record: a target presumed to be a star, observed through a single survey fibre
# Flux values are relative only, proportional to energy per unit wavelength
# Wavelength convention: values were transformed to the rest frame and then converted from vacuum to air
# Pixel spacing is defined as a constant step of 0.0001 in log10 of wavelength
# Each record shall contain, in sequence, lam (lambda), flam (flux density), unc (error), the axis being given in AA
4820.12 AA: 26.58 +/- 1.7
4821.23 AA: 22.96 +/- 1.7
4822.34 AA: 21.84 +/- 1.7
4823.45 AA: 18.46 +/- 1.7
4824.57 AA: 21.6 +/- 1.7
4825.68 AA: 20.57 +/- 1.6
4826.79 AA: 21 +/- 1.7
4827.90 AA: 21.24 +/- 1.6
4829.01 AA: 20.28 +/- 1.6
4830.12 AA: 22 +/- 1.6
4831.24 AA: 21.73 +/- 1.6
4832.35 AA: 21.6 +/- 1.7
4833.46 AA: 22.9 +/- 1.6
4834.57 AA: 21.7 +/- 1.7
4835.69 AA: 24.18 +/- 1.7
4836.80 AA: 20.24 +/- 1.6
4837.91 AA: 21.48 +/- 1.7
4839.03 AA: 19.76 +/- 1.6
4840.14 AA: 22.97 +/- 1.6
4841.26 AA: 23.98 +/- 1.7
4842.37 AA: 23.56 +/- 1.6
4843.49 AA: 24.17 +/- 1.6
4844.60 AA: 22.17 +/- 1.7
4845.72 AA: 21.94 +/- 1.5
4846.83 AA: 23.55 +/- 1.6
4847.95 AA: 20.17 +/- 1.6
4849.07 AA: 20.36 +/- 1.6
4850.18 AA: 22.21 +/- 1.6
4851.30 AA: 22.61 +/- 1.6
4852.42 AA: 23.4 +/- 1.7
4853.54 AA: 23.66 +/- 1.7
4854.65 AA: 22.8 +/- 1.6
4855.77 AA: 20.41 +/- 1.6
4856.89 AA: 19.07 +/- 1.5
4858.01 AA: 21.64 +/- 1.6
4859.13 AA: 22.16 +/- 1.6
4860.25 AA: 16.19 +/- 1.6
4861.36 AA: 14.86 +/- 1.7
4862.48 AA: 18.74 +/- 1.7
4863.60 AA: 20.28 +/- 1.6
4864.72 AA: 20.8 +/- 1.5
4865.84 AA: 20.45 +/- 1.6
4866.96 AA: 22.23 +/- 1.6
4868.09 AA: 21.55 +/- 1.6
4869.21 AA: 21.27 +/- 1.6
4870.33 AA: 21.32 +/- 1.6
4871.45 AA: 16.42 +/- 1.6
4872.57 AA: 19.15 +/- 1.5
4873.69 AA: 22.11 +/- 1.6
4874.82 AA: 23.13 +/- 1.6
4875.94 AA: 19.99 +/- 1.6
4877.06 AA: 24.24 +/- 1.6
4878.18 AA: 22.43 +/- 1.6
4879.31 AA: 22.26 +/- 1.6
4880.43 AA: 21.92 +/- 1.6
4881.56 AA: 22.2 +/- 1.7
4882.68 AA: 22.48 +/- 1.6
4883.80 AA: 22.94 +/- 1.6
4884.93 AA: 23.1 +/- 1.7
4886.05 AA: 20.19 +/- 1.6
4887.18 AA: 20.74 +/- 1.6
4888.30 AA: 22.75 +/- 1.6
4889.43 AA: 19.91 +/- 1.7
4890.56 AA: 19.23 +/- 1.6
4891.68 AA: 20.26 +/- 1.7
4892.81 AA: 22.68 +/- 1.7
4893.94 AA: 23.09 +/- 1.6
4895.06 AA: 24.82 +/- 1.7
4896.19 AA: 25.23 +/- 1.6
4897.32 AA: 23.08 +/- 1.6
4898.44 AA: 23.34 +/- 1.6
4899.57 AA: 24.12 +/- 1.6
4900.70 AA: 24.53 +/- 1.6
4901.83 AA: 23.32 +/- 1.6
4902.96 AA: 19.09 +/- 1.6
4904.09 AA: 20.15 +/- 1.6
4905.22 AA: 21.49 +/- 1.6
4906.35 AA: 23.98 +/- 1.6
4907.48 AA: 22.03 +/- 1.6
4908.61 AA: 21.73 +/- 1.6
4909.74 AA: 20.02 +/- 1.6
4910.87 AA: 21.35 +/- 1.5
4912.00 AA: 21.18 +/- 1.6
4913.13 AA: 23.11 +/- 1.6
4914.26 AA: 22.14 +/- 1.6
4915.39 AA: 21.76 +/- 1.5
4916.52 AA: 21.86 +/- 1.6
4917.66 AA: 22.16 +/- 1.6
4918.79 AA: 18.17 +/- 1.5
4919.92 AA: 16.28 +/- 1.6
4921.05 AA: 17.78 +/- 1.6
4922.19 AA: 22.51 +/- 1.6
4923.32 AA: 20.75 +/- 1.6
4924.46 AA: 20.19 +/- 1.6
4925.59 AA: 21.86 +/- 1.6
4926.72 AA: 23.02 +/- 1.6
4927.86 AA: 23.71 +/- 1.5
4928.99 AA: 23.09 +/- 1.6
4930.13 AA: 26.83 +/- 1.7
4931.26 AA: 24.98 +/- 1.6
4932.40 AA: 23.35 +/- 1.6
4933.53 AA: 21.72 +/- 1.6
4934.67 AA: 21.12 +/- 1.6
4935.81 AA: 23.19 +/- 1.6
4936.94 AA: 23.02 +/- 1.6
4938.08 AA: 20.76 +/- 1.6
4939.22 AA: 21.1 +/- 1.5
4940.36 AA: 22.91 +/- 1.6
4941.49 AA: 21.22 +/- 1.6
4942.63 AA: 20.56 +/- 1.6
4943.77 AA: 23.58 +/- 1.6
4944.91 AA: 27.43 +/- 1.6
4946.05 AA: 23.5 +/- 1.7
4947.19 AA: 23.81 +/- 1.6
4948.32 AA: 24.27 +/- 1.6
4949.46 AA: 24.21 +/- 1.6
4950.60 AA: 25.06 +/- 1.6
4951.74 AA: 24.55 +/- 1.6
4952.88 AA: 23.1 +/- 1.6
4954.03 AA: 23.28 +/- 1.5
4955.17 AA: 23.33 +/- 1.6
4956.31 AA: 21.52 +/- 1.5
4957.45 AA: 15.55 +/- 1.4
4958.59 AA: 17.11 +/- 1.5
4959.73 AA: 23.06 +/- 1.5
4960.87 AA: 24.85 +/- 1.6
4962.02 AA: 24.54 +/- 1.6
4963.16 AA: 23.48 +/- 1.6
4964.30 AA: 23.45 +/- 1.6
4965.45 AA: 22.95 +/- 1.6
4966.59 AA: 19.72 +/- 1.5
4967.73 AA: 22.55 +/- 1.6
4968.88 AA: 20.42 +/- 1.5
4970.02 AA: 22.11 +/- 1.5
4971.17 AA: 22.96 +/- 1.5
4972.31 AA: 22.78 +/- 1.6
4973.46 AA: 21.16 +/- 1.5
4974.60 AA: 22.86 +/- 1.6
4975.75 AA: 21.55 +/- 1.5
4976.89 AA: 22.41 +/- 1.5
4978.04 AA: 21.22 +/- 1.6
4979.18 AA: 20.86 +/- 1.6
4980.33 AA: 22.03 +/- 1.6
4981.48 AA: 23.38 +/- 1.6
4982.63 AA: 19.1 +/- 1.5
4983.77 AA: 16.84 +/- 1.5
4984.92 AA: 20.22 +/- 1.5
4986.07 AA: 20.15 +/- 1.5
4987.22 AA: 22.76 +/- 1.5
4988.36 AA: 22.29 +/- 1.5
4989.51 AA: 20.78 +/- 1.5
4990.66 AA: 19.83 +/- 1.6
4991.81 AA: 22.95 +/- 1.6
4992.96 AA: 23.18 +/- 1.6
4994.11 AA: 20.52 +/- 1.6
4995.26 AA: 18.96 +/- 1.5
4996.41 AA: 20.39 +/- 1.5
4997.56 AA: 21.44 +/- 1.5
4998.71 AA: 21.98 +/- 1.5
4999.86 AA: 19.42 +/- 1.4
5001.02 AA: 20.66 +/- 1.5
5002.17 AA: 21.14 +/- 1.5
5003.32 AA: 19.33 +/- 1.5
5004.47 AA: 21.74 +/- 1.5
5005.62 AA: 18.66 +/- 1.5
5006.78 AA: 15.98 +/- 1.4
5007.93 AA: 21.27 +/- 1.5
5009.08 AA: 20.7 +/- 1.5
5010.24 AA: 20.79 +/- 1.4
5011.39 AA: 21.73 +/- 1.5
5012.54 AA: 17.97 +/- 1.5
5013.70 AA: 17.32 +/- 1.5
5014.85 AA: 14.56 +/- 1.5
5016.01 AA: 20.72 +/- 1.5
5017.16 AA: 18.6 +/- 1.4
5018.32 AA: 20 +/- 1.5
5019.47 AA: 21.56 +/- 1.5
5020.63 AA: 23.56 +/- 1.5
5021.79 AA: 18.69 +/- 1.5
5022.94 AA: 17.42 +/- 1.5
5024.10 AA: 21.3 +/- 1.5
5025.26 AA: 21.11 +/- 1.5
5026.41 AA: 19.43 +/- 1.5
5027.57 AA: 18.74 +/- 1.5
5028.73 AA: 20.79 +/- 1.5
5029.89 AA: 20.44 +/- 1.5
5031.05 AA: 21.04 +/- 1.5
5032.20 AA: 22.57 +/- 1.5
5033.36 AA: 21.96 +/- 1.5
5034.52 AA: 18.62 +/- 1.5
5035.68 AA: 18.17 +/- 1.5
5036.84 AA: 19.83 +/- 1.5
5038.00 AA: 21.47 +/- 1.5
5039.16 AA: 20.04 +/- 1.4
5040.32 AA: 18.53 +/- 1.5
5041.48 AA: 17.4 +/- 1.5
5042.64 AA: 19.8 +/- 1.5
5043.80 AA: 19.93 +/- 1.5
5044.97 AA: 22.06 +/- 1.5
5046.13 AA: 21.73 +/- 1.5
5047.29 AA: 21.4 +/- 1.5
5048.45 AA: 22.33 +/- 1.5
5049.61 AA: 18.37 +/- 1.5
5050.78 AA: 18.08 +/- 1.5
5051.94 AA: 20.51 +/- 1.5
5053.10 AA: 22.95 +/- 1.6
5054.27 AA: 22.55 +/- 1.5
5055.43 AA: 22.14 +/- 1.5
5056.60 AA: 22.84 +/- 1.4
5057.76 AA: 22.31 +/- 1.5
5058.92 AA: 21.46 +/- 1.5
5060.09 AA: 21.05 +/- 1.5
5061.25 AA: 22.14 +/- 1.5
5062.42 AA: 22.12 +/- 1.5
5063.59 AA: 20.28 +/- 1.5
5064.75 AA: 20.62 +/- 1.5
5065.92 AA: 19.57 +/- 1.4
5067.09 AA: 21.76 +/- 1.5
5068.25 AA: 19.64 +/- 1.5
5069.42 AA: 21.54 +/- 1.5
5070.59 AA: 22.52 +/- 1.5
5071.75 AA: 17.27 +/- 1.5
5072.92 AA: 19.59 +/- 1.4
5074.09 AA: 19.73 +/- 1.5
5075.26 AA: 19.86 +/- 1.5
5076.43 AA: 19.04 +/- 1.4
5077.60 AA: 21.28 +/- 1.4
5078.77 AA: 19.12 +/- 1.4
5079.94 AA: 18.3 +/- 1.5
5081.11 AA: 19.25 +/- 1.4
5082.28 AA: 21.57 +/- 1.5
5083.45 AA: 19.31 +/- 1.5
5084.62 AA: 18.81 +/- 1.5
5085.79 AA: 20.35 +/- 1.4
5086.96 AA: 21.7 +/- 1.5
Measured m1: 20.6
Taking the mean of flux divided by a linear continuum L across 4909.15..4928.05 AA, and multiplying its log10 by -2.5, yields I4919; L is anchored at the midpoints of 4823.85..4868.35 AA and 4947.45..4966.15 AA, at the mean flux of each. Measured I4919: 0.06 mag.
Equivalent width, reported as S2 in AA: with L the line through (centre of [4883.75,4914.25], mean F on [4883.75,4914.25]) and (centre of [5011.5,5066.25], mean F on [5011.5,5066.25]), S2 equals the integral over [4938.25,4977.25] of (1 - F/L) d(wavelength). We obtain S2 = -2.1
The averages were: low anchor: 22.1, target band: 22.5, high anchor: 20.4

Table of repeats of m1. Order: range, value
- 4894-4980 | 22.3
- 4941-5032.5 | 21.2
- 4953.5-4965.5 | 22.1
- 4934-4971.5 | 22.5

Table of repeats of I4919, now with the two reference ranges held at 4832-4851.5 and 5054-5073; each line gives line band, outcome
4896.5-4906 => -0.03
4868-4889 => 0.02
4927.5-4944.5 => -0.05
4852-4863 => 0.10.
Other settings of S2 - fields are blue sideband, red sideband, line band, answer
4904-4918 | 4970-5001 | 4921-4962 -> -2.0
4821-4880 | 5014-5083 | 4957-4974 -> -0.9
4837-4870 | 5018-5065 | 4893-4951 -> -3.7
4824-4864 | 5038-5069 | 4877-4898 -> -0.9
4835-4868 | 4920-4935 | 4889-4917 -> -0.3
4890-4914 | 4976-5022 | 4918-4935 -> 0.1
